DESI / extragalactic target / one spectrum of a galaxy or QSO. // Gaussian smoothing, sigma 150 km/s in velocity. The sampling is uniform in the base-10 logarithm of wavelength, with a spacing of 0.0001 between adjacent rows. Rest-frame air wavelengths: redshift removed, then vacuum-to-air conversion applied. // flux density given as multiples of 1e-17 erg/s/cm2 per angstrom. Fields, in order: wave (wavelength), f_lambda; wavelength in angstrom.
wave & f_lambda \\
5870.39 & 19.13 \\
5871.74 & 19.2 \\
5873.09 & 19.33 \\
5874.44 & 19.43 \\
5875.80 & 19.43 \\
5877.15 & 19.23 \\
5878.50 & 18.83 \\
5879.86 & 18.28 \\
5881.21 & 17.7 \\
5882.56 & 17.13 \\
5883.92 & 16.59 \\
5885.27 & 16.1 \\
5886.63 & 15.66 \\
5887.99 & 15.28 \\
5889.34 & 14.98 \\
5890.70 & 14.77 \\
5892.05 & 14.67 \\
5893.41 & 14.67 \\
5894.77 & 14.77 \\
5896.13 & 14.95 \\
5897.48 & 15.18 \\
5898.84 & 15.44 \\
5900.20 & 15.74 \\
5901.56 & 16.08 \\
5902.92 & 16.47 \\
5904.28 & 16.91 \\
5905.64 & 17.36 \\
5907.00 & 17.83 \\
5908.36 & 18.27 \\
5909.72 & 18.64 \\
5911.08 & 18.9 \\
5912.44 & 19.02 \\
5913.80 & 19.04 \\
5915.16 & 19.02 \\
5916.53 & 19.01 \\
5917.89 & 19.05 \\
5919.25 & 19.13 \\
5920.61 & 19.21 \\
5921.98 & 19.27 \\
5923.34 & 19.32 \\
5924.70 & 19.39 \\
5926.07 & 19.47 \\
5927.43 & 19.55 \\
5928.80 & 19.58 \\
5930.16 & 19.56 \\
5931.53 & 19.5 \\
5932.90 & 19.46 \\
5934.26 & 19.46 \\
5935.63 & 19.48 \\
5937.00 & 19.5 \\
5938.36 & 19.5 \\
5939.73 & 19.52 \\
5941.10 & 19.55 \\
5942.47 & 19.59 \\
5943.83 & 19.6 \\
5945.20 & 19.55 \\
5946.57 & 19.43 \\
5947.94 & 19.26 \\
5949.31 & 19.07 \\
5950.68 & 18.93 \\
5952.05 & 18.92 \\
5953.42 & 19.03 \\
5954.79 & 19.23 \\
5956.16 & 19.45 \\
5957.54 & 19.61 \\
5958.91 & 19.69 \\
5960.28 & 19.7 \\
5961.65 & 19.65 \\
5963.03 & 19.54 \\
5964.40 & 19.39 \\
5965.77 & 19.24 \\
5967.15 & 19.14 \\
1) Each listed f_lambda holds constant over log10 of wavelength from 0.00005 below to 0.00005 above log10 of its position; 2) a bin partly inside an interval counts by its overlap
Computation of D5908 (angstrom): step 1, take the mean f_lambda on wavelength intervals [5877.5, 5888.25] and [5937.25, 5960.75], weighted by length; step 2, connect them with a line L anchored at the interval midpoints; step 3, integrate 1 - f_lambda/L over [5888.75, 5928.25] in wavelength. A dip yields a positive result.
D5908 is 1.2 angstrom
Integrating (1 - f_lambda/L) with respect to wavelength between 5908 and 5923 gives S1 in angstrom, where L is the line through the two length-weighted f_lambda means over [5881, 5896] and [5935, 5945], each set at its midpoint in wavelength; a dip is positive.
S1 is -1.13 angstrom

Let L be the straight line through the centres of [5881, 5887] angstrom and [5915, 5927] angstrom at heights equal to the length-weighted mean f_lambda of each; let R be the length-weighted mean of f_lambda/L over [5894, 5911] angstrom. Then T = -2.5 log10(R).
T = 0.088 mag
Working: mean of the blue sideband 16.6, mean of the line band 16.5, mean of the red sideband 19.2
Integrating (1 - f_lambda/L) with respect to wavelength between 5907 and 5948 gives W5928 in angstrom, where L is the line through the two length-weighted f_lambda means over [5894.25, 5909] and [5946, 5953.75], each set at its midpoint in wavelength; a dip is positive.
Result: -3.44 angstrom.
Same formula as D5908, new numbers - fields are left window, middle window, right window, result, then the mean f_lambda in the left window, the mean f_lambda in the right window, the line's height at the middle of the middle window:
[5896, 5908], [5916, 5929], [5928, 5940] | -0.7 angstrom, 16.3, 19.5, 18.4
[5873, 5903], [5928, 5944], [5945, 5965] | -0.8 angstrom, 16.5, 19.4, 18.5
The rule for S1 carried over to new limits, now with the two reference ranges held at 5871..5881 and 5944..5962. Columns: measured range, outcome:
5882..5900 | 3.49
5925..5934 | -0.12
